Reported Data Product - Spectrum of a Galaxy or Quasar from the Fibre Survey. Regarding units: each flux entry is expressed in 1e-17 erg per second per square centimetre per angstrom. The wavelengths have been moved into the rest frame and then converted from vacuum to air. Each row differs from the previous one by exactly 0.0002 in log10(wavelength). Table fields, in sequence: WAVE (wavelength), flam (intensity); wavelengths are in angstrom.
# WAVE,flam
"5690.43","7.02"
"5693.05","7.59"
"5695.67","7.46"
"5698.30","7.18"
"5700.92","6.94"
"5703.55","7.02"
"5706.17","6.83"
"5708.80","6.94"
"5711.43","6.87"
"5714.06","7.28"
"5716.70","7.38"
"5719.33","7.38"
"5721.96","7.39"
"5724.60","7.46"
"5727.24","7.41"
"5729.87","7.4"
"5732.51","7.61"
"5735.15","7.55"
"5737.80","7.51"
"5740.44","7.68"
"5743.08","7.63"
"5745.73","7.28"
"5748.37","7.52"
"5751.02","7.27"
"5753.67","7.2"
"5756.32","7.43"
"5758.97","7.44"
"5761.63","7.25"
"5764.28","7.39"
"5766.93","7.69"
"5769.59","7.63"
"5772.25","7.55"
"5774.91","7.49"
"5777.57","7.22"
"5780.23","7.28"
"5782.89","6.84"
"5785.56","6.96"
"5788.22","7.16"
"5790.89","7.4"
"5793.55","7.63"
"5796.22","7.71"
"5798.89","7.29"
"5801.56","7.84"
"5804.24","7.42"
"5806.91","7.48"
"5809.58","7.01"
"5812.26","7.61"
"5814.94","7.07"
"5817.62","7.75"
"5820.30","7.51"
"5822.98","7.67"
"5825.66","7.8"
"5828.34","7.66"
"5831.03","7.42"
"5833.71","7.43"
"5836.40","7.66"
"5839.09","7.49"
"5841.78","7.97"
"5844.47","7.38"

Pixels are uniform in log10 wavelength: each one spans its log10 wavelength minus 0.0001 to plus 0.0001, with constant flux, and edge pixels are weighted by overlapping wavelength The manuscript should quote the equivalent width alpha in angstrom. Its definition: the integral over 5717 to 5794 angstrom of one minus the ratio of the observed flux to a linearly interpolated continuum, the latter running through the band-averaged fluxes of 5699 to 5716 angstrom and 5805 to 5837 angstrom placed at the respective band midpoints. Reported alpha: -2.0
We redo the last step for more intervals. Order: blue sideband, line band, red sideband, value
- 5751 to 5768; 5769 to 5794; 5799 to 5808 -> 0.6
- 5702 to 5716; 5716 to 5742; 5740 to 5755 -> -1.0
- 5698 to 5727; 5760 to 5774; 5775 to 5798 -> -0.5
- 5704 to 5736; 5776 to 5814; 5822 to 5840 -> 0.7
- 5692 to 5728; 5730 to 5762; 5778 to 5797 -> -0.9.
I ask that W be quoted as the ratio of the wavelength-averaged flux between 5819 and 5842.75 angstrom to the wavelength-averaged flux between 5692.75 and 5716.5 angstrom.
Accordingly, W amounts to 1.07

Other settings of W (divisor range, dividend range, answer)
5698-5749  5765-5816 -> 1.01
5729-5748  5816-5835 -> 1.01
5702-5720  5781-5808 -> 1.04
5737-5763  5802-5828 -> 1.01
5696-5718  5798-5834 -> 1.06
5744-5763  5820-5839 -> 1.03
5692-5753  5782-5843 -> 1.02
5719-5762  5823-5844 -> 1.02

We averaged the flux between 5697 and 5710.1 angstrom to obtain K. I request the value 6.99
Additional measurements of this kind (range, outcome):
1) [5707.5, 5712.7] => 6.9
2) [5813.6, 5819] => 7.41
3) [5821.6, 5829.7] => 7.71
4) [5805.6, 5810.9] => 7.25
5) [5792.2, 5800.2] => 7.55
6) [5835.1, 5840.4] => 7.57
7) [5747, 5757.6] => 7.36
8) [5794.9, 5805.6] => 7.56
